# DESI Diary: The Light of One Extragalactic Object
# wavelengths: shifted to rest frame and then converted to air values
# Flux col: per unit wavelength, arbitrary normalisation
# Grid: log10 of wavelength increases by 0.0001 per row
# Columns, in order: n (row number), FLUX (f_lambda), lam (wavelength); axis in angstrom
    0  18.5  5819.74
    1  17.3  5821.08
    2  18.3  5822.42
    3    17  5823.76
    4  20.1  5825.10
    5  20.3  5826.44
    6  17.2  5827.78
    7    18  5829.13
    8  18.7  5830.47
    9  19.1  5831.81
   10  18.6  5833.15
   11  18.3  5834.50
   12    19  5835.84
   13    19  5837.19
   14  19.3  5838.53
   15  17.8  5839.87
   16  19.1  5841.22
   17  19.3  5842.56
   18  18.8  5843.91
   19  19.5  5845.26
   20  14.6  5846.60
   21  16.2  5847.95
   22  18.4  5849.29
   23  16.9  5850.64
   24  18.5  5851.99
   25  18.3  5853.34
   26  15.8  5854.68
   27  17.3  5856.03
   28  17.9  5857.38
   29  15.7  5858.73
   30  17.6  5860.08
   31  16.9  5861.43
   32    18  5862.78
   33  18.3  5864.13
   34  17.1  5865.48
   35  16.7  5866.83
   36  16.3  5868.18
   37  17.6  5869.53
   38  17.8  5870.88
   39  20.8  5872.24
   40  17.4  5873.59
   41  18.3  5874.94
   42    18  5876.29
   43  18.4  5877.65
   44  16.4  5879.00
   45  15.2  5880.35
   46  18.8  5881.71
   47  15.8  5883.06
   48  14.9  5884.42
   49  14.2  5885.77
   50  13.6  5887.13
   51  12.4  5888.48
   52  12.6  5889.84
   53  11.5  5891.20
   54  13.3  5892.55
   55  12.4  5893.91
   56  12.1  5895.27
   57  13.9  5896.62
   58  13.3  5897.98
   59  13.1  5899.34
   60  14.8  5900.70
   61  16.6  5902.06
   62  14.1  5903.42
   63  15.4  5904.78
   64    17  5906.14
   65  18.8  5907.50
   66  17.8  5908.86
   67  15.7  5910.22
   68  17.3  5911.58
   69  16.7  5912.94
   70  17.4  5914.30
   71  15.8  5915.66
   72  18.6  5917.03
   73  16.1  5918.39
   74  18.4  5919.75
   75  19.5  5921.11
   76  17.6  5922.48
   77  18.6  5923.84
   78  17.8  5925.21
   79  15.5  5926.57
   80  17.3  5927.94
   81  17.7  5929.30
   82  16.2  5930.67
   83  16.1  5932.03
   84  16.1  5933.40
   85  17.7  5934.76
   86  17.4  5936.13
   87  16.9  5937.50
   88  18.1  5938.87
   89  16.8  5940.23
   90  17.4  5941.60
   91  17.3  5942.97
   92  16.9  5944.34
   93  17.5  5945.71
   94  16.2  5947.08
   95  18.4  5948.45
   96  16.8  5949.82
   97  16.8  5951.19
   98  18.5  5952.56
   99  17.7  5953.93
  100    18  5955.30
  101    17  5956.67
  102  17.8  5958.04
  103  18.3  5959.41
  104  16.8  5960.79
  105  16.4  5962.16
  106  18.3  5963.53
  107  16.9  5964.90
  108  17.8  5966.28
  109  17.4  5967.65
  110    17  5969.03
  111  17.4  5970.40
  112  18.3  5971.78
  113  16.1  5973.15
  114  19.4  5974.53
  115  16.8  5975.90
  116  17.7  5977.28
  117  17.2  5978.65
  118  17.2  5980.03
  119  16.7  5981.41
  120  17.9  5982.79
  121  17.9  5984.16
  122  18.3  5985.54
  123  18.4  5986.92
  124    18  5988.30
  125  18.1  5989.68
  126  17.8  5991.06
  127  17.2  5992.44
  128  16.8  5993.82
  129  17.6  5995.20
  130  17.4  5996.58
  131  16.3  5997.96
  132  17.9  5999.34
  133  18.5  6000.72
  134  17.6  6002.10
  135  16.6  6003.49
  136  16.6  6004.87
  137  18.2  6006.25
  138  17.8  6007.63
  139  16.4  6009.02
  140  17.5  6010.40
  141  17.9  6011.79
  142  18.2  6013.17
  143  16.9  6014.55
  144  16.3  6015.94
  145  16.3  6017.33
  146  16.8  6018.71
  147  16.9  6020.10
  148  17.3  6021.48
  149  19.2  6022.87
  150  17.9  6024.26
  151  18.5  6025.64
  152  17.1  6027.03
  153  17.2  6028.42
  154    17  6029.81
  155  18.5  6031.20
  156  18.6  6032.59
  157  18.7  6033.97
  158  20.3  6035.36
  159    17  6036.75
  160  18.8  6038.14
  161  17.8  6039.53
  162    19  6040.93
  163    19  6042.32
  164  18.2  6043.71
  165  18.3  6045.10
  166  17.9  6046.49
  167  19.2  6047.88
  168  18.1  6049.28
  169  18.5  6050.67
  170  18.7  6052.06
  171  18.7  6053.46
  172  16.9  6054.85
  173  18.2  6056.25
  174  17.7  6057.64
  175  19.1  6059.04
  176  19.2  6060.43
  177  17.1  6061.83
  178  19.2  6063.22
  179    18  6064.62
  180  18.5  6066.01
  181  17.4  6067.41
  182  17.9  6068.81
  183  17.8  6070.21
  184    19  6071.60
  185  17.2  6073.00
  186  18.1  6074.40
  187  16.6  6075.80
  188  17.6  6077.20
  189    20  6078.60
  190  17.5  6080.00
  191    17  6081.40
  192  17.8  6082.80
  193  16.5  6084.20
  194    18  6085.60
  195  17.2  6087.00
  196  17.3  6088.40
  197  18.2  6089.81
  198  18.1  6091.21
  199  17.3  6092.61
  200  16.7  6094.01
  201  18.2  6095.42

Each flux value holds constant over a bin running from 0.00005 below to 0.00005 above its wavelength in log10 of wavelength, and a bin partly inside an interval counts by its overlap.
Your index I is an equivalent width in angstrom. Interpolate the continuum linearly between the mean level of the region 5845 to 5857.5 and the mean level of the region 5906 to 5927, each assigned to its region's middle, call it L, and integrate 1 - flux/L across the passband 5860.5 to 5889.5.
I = 0.9 angstrom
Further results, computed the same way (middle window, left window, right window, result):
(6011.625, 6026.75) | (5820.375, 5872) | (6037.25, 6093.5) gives 0.5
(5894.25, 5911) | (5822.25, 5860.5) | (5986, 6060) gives 2.6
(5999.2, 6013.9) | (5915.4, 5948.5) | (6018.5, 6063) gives 0.3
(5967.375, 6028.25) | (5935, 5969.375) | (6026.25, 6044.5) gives 1.3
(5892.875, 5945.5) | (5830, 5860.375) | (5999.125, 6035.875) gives 4.0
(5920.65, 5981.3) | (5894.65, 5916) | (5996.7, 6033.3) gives -3.6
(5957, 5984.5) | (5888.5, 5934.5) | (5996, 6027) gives -1.1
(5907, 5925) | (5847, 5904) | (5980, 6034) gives -1.2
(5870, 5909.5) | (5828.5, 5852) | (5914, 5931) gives 5.1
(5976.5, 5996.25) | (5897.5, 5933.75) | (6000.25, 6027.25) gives -0.5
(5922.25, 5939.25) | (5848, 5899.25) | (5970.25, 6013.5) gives -0.3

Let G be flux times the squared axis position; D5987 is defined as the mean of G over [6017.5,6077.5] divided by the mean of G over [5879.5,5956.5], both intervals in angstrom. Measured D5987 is 1.2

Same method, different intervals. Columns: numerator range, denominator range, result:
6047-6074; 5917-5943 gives 1.10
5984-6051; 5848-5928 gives 1.13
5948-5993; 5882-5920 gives 1.19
